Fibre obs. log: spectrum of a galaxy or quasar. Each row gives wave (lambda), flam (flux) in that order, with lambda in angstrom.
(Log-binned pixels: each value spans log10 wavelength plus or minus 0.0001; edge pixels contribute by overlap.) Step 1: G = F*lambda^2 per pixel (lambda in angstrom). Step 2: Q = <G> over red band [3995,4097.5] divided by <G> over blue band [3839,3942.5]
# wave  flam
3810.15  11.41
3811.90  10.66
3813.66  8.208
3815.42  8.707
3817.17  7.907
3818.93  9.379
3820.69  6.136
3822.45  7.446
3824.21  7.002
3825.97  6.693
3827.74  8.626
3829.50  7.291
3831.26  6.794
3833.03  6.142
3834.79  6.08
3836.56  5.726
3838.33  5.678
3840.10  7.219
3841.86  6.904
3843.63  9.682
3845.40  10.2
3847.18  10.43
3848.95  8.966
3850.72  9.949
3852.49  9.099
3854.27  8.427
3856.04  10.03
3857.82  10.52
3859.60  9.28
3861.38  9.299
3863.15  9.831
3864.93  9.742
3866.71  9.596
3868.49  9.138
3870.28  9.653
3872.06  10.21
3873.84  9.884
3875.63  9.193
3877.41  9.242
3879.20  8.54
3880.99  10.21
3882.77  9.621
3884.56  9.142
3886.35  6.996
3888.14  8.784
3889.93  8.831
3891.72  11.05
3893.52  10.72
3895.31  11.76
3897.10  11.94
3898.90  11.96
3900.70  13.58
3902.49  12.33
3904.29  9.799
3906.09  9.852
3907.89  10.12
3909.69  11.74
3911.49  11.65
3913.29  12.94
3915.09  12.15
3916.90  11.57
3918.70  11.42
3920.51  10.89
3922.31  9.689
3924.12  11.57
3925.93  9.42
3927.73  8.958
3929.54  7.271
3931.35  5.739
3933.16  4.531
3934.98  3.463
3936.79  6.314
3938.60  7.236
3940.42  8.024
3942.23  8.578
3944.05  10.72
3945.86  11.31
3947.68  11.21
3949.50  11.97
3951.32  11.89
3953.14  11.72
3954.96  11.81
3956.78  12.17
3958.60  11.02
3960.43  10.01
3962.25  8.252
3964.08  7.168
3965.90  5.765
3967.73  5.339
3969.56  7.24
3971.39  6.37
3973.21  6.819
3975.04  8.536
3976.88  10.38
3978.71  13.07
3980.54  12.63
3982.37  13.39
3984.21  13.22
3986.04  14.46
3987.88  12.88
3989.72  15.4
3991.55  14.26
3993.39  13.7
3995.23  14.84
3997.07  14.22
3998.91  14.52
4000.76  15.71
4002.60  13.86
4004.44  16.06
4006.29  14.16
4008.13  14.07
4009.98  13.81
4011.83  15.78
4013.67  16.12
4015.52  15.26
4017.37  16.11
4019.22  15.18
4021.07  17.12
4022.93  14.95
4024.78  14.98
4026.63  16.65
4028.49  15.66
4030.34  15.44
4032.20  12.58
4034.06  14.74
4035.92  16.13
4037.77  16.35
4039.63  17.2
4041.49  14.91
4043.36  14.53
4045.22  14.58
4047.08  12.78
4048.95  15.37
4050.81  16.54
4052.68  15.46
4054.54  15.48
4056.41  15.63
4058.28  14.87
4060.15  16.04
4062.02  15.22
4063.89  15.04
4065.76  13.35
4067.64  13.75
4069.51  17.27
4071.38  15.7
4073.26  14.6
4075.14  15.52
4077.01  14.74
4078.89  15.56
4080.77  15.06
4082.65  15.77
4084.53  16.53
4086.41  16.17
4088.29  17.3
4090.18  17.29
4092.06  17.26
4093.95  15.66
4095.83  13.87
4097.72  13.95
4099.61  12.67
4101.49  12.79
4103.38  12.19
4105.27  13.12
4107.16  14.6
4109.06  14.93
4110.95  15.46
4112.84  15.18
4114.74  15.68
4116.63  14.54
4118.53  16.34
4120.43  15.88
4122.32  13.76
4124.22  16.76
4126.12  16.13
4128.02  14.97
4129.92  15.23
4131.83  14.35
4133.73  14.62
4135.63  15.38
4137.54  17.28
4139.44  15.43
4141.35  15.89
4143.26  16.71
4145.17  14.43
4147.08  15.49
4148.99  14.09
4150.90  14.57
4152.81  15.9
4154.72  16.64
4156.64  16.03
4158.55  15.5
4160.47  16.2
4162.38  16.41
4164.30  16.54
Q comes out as 1.73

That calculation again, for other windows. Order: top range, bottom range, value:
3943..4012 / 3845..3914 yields 1.23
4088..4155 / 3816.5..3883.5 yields 2.02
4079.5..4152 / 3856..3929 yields 1.65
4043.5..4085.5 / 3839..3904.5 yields 1.72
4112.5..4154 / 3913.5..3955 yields 1.80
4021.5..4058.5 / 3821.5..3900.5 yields 1.86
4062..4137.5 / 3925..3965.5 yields 1.81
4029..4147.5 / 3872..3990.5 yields 1.64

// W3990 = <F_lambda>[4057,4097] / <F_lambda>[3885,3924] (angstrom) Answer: 1.4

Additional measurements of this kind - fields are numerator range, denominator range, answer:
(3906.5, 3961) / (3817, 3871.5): 1.18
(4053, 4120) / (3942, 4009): 1.30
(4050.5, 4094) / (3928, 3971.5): 1.82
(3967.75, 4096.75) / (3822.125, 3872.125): 1.72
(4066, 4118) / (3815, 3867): 1.82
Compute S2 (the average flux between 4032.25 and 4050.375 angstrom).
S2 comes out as 15.1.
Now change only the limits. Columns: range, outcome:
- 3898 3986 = 9.89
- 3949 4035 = 12.8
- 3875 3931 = 10.4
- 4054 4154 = 15.2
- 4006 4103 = 15.3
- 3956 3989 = 9.96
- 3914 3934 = 9.43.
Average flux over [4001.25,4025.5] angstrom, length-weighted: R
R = 15.2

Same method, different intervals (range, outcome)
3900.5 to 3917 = 11.5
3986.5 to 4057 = 15.1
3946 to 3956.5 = 11.7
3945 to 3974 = 9.38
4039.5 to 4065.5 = 15.2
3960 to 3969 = 7.16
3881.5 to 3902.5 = 10.5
